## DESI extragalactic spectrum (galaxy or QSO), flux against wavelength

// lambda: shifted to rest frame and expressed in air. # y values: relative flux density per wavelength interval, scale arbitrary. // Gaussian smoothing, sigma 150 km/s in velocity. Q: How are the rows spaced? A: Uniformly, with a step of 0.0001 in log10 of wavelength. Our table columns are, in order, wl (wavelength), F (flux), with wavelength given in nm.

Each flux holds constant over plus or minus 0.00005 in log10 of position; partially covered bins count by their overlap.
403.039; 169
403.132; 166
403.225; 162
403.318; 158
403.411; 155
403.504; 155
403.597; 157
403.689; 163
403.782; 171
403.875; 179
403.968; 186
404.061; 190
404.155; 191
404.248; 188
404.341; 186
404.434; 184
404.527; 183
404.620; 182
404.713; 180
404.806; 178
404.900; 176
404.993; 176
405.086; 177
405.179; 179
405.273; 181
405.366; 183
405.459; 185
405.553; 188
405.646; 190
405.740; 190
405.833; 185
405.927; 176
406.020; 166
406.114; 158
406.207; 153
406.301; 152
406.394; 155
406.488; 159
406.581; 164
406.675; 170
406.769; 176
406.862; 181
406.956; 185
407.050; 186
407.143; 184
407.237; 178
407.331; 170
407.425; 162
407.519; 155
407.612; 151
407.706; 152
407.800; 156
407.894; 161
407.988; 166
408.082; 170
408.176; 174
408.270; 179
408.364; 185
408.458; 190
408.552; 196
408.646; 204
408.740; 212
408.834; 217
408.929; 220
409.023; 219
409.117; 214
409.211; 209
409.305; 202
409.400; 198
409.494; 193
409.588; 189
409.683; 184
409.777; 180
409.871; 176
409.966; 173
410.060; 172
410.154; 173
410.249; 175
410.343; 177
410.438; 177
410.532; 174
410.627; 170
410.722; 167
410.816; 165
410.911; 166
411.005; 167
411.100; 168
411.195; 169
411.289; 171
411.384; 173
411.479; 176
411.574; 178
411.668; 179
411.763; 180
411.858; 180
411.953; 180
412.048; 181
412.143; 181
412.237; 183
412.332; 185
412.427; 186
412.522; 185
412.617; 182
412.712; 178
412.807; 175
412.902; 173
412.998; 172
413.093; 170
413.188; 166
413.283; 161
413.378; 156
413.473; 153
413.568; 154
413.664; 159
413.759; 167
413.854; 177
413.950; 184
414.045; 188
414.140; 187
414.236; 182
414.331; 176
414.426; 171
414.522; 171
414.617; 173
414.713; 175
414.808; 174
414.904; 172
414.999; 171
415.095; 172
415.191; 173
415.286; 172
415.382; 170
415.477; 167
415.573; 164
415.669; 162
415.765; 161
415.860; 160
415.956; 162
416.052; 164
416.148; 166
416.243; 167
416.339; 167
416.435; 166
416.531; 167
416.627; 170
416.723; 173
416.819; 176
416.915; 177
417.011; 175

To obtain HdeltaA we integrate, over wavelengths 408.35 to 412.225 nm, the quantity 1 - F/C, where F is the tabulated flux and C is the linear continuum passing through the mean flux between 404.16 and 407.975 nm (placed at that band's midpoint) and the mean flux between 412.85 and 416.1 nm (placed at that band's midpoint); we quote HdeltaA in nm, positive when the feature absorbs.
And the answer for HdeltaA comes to -0.29 nm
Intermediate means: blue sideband 174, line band 184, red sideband 169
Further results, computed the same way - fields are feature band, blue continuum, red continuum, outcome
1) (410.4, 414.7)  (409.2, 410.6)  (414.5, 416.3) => 0.046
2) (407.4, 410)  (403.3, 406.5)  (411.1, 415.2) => -0.161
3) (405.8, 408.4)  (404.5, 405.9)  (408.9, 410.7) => 0.230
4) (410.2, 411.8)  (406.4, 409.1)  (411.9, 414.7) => 0.036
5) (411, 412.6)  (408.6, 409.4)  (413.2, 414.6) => 0.081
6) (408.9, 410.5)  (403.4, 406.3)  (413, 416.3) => -0.152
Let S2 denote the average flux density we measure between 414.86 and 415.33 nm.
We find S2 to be 172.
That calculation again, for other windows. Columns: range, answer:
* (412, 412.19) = 181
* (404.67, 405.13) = 177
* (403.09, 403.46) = 160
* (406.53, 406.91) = 173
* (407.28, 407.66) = 160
